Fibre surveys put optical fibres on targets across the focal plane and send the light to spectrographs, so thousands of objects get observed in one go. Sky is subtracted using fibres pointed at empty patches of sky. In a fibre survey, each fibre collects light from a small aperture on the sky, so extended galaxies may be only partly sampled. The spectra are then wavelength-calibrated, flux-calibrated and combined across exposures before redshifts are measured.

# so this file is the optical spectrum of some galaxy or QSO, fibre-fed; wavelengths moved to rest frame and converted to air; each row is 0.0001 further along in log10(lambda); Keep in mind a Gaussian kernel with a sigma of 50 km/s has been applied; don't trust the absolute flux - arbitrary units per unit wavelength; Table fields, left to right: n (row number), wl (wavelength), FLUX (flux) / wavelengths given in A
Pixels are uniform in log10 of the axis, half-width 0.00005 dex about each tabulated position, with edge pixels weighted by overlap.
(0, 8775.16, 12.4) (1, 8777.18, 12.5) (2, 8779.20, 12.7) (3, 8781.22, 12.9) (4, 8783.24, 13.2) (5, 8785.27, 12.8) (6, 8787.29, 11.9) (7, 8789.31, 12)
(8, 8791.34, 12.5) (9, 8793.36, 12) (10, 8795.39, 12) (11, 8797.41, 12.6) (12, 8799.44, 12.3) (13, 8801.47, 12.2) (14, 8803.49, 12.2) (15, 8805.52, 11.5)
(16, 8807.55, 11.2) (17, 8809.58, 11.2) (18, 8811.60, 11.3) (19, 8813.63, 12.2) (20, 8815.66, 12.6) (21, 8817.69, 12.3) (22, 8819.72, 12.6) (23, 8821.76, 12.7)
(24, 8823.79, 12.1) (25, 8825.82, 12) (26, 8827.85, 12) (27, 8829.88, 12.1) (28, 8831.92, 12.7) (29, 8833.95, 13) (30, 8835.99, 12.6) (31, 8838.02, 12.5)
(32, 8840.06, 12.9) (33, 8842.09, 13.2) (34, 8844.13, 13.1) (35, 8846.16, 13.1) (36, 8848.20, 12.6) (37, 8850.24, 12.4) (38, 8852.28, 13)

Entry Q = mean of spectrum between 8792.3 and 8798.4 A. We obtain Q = 12.2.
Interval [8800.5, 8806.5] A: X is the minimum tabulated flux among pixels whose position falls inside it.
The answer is 11.5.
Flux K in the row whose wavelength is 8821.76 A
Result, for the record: 12.7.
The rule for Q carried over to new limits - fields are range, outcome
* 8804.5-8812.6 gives 11.3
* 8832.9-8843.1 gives 12.8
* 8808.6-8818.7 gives 11.9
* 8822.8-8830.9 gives 12.1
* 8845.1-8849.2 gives 12.9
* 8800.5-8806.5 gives 12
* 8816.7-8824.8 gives 12.4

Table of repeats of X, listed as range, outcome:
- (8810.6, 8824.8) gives 11.3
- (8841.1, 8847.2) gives 13.1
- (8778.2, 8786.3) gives 12.7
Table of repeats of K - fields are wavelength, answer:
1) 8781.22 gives 12.9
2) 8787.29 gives 11.9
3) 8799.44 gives 12.3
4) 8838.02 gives 12.5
